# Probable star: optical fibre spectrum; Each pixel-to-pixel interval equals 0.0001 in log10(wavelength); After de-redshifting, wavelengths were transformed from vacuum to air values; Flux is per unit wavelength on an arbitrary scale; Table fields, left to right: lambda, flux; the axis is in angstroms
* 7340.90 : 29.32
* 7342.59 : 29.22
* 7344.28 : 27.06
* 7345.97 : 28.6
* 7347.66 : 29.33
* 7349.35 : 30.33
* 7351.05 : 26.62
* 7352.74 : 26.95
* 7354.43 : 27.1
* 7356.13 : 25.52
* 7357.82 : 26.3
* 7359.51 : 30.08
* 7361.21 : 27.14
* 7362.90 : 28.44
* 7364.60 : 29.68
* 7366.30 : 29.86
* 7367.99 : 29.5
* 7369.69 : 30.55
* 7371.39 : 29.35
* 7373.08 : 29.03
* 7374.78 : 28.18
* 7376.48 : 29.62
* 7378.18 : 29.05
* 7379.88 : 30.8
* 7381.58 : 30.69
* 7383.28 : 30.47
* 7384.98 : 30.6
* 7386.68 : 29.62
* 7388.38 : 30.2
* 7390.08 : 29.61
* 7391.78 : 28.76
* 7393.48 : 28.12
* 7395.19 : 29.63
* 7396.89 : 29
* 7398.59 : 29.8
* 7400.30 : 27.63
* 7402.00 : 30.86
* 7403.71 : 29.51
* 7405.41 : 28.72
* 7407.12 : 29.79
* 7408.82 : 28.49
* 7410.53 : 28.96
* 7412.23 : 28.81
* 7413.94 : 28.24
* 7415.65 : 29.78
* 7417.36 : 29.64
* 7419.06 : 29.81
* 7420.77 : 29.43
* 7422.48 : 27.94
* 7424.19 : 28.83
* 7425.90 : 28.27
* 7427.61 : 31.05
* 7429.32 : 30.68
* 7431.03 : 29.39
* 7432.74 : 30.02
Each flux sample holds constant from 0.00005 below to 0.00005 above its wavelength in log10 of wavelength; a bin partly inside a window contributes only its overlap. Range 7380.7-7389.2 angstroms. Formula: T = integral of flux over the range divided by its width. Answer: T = 30.3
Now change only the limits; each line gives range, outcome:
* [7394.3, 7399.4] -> 29.5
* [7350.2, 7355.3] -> 26.9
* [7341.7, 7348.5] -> 28.6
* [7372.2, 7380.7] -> 29.3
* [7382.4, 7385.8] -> 30.5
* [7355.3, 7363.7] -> 27.5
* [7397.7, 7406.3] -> 29.3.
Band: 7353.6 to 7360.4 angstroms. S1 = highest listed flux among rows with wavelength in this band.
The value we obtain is 30.08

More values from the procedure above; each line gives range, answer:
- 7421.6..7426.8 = 28.83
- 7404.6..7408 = 29.79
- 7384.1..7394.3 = 30.6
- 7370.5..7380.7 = 30.8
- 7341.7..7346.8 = 29.22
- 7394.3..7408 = 30.86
